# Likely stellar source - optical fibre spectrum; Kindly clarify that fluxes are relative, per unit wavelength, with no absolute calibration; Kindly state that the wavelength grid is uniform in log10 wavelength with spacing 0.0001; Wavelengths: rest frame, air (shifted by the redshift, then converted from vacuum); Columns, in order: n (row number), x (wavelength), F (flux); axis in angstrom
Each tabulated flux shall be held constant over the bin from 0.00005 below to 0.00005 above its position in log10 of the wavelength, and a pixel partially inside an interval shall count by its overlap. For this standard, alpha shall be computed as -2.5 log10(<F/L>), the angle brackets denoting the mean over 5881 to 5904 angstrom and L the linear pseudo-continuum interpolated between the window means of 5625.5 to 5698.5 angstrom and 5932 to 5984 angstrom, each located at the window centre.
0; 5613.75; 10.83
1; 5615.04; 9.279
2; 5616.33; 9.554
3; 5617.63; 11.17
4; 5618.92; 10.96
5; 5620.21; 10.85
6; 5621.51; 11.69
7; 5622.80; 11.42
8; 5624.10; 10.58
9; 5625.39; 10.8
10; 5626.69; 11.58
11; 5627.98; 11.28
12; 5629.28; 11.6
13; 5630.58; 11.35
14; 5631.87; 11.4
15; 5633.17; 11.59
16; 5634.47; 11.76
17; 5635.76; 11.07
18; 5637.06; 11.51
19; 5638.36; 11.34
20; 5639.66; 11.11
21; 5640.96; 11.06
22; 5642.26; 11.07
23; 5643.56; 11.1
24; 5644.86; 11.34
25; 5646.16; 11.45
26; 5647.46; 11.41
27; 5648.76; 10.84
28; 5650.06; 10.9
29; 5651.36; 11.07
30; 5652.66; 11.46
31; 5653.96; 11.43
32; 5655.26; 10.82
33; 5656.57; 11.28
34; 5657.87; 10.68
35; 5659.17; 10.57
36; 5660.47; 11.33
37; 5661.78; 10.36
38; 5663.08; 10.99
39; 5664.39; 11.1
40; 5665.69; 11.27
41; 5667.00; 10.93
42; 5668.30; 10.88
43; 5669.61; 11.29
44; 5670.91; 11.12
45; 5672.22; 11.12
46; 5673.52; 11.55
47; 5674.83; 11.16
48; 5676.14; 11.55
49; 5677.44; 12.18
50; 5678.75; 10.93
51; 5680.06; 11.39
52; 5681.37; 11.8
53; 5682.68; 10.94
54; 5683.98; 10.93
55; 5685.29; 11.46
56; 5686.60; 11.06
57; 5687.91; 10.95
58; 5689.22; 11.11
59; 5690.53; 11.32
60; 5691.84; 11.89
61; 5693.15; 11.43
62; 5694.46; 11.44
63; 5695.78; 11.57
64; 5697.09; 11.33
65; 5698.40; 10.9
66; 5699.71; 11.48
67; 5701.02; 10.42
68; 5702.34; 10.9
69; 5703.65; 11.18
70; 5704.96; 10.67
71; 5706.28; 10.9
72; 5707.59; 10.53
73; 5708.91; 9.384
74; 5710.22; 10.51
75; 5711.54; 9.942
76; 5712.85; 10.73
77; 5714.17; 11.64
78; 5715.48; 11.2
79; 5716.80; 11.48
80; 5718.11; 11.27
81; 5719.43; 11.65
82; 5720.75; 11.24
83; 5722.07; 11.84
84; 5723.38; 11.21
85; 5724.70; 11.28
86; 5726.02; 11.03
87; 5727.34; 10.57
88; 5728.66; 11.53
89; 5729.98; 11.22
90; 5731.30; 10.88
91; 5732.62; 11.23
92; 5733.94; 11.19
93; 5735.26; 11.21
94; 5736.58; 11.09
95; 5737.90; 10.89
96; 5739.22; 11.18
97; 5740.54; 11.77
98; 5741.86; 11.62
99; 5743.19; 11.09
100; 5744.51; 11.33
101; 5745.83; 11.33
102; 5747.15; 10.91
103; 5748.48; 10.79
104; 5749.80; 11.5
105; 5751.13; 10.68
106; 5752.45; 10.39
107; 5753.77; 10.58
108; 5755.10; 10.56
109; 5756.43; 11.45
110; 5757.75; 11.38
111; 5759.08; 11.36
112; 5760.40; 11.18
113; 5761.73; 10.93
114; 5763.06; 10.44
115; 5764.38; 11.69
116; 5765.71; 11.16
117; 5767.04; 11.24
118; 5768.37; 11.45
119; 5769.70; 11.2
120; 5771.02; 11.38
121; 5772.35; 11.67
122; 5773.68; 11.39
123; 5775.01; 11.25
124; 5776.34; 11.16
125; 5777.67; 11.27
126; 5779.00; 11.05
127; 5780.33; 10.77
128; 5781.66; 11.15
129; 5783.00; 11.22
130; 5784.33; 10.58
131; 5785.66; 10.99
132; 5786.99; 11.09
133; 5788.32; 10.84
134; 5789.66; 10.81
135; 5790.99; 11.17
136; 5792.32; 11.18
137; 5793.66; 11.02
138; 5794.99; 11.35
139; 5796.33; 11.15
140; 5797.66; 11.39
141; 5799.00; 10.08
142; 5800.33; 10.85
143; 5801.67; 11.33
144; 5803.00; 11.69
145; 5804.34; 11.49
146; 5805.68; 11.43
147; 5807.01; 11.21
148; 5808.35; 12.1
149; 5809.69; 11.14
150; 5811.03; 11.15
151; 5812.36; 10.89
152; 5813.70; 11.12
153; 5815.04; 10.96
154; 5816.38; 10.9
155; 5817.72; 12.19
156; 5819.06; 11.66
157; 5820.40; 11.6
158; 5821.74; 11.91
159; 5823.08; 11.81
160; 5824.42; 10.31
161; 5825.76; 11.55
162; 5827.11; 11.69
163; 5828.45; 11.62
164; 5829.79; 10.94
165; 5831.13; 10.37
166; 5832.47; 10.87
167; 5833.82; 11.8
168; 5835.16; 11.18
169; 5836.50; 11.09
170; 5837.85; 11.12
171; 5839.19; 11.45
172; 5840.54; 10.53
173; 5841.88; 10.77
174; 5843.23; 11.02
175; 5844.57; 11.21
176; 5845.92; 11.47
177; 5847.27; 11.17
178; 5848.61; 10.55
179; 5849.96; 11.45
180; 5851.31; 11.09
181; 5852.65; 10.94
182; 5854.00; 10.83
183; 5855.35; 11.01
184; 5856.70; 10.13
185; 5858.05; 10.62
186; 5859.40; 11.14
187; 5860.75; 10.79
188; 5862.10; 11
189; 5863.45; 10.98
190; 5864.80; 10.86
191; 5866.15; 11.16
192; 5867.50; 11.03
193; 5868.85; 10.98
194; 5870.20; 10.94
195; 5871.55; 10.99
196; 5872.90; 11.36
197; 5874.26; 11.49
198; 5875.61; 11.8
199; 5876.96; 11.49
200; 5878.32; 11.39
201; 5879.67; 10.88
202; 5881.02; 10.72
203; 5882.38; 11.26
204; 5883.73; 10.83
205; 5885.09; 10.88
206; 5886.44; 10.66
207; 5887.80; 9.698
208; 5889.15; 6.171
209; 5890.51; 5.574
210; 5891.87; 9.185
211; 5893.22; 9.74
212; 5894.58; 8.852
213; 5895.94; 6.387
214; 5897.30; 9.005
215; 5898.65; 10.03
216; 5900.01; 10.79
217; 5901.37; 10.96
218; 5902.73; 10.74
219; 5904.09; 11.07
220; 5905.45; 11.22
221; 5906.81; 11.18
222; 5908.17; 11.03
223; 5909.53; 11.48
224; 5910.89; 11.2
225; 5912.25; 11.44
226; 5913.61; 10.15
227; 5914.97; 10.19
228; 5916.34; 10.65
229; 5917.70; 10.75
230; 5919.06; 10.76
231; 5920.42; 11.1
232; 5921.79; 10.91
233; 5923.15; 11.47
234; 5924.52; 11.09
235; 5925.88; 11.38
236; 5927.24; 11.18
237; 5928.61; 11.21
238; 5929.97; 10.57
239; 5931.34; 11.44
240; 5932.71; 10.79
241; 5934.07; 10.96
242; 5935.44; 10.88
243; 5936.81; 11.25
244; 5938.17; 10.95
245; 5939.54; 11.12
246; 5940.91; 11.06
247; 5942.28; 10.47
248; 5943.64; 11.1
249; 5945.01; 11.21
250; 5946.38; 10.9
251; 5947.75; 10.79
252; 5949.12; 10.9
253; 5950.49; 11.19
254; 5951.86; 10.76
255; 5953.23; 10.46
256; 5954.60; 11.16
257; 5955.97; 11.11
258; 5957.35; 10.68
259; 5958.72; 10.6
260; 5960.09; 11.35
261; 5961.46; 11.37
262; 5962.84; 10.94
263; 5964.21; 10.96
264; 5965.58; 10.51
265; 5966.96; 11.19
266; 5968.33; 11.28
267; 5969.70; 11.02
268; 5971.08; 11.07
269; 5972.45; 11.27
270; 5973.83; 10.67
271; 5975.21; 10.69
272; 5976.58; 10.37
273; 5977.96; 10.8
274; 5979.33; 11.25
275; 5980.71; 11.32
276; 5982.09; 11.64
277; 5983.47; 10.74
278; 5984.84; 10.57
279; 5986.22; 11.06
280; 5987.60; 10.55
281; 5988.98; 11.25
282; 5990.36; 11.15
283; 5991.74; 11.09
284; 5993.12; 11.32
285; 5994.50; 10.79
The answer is 0.162 mag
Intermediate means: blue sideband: 11.2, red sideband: 11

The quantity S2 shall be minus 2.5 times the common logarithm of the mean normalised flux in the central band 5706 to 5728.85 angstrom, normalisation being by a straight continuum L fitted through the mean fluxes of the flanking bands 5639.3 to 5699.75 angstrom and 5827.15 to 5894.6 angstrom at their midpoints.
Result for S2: 0.009 mag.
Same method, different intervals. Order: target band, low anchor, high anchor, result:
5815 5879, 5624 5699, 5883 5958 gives -0.04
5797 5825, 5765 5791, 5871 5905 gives -0.05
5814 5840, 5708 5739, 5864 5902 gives -0.08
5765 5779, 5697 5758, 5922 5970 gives -0.03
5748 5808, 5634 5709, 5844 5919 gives -0.03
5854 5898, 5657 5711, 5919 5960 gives 0.07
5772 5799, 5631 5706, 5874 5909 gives -0.05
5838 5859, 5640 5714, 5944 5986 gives 0.01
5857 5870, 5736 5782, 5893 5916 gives -0.04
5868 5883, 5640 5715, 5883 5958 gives -0.06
